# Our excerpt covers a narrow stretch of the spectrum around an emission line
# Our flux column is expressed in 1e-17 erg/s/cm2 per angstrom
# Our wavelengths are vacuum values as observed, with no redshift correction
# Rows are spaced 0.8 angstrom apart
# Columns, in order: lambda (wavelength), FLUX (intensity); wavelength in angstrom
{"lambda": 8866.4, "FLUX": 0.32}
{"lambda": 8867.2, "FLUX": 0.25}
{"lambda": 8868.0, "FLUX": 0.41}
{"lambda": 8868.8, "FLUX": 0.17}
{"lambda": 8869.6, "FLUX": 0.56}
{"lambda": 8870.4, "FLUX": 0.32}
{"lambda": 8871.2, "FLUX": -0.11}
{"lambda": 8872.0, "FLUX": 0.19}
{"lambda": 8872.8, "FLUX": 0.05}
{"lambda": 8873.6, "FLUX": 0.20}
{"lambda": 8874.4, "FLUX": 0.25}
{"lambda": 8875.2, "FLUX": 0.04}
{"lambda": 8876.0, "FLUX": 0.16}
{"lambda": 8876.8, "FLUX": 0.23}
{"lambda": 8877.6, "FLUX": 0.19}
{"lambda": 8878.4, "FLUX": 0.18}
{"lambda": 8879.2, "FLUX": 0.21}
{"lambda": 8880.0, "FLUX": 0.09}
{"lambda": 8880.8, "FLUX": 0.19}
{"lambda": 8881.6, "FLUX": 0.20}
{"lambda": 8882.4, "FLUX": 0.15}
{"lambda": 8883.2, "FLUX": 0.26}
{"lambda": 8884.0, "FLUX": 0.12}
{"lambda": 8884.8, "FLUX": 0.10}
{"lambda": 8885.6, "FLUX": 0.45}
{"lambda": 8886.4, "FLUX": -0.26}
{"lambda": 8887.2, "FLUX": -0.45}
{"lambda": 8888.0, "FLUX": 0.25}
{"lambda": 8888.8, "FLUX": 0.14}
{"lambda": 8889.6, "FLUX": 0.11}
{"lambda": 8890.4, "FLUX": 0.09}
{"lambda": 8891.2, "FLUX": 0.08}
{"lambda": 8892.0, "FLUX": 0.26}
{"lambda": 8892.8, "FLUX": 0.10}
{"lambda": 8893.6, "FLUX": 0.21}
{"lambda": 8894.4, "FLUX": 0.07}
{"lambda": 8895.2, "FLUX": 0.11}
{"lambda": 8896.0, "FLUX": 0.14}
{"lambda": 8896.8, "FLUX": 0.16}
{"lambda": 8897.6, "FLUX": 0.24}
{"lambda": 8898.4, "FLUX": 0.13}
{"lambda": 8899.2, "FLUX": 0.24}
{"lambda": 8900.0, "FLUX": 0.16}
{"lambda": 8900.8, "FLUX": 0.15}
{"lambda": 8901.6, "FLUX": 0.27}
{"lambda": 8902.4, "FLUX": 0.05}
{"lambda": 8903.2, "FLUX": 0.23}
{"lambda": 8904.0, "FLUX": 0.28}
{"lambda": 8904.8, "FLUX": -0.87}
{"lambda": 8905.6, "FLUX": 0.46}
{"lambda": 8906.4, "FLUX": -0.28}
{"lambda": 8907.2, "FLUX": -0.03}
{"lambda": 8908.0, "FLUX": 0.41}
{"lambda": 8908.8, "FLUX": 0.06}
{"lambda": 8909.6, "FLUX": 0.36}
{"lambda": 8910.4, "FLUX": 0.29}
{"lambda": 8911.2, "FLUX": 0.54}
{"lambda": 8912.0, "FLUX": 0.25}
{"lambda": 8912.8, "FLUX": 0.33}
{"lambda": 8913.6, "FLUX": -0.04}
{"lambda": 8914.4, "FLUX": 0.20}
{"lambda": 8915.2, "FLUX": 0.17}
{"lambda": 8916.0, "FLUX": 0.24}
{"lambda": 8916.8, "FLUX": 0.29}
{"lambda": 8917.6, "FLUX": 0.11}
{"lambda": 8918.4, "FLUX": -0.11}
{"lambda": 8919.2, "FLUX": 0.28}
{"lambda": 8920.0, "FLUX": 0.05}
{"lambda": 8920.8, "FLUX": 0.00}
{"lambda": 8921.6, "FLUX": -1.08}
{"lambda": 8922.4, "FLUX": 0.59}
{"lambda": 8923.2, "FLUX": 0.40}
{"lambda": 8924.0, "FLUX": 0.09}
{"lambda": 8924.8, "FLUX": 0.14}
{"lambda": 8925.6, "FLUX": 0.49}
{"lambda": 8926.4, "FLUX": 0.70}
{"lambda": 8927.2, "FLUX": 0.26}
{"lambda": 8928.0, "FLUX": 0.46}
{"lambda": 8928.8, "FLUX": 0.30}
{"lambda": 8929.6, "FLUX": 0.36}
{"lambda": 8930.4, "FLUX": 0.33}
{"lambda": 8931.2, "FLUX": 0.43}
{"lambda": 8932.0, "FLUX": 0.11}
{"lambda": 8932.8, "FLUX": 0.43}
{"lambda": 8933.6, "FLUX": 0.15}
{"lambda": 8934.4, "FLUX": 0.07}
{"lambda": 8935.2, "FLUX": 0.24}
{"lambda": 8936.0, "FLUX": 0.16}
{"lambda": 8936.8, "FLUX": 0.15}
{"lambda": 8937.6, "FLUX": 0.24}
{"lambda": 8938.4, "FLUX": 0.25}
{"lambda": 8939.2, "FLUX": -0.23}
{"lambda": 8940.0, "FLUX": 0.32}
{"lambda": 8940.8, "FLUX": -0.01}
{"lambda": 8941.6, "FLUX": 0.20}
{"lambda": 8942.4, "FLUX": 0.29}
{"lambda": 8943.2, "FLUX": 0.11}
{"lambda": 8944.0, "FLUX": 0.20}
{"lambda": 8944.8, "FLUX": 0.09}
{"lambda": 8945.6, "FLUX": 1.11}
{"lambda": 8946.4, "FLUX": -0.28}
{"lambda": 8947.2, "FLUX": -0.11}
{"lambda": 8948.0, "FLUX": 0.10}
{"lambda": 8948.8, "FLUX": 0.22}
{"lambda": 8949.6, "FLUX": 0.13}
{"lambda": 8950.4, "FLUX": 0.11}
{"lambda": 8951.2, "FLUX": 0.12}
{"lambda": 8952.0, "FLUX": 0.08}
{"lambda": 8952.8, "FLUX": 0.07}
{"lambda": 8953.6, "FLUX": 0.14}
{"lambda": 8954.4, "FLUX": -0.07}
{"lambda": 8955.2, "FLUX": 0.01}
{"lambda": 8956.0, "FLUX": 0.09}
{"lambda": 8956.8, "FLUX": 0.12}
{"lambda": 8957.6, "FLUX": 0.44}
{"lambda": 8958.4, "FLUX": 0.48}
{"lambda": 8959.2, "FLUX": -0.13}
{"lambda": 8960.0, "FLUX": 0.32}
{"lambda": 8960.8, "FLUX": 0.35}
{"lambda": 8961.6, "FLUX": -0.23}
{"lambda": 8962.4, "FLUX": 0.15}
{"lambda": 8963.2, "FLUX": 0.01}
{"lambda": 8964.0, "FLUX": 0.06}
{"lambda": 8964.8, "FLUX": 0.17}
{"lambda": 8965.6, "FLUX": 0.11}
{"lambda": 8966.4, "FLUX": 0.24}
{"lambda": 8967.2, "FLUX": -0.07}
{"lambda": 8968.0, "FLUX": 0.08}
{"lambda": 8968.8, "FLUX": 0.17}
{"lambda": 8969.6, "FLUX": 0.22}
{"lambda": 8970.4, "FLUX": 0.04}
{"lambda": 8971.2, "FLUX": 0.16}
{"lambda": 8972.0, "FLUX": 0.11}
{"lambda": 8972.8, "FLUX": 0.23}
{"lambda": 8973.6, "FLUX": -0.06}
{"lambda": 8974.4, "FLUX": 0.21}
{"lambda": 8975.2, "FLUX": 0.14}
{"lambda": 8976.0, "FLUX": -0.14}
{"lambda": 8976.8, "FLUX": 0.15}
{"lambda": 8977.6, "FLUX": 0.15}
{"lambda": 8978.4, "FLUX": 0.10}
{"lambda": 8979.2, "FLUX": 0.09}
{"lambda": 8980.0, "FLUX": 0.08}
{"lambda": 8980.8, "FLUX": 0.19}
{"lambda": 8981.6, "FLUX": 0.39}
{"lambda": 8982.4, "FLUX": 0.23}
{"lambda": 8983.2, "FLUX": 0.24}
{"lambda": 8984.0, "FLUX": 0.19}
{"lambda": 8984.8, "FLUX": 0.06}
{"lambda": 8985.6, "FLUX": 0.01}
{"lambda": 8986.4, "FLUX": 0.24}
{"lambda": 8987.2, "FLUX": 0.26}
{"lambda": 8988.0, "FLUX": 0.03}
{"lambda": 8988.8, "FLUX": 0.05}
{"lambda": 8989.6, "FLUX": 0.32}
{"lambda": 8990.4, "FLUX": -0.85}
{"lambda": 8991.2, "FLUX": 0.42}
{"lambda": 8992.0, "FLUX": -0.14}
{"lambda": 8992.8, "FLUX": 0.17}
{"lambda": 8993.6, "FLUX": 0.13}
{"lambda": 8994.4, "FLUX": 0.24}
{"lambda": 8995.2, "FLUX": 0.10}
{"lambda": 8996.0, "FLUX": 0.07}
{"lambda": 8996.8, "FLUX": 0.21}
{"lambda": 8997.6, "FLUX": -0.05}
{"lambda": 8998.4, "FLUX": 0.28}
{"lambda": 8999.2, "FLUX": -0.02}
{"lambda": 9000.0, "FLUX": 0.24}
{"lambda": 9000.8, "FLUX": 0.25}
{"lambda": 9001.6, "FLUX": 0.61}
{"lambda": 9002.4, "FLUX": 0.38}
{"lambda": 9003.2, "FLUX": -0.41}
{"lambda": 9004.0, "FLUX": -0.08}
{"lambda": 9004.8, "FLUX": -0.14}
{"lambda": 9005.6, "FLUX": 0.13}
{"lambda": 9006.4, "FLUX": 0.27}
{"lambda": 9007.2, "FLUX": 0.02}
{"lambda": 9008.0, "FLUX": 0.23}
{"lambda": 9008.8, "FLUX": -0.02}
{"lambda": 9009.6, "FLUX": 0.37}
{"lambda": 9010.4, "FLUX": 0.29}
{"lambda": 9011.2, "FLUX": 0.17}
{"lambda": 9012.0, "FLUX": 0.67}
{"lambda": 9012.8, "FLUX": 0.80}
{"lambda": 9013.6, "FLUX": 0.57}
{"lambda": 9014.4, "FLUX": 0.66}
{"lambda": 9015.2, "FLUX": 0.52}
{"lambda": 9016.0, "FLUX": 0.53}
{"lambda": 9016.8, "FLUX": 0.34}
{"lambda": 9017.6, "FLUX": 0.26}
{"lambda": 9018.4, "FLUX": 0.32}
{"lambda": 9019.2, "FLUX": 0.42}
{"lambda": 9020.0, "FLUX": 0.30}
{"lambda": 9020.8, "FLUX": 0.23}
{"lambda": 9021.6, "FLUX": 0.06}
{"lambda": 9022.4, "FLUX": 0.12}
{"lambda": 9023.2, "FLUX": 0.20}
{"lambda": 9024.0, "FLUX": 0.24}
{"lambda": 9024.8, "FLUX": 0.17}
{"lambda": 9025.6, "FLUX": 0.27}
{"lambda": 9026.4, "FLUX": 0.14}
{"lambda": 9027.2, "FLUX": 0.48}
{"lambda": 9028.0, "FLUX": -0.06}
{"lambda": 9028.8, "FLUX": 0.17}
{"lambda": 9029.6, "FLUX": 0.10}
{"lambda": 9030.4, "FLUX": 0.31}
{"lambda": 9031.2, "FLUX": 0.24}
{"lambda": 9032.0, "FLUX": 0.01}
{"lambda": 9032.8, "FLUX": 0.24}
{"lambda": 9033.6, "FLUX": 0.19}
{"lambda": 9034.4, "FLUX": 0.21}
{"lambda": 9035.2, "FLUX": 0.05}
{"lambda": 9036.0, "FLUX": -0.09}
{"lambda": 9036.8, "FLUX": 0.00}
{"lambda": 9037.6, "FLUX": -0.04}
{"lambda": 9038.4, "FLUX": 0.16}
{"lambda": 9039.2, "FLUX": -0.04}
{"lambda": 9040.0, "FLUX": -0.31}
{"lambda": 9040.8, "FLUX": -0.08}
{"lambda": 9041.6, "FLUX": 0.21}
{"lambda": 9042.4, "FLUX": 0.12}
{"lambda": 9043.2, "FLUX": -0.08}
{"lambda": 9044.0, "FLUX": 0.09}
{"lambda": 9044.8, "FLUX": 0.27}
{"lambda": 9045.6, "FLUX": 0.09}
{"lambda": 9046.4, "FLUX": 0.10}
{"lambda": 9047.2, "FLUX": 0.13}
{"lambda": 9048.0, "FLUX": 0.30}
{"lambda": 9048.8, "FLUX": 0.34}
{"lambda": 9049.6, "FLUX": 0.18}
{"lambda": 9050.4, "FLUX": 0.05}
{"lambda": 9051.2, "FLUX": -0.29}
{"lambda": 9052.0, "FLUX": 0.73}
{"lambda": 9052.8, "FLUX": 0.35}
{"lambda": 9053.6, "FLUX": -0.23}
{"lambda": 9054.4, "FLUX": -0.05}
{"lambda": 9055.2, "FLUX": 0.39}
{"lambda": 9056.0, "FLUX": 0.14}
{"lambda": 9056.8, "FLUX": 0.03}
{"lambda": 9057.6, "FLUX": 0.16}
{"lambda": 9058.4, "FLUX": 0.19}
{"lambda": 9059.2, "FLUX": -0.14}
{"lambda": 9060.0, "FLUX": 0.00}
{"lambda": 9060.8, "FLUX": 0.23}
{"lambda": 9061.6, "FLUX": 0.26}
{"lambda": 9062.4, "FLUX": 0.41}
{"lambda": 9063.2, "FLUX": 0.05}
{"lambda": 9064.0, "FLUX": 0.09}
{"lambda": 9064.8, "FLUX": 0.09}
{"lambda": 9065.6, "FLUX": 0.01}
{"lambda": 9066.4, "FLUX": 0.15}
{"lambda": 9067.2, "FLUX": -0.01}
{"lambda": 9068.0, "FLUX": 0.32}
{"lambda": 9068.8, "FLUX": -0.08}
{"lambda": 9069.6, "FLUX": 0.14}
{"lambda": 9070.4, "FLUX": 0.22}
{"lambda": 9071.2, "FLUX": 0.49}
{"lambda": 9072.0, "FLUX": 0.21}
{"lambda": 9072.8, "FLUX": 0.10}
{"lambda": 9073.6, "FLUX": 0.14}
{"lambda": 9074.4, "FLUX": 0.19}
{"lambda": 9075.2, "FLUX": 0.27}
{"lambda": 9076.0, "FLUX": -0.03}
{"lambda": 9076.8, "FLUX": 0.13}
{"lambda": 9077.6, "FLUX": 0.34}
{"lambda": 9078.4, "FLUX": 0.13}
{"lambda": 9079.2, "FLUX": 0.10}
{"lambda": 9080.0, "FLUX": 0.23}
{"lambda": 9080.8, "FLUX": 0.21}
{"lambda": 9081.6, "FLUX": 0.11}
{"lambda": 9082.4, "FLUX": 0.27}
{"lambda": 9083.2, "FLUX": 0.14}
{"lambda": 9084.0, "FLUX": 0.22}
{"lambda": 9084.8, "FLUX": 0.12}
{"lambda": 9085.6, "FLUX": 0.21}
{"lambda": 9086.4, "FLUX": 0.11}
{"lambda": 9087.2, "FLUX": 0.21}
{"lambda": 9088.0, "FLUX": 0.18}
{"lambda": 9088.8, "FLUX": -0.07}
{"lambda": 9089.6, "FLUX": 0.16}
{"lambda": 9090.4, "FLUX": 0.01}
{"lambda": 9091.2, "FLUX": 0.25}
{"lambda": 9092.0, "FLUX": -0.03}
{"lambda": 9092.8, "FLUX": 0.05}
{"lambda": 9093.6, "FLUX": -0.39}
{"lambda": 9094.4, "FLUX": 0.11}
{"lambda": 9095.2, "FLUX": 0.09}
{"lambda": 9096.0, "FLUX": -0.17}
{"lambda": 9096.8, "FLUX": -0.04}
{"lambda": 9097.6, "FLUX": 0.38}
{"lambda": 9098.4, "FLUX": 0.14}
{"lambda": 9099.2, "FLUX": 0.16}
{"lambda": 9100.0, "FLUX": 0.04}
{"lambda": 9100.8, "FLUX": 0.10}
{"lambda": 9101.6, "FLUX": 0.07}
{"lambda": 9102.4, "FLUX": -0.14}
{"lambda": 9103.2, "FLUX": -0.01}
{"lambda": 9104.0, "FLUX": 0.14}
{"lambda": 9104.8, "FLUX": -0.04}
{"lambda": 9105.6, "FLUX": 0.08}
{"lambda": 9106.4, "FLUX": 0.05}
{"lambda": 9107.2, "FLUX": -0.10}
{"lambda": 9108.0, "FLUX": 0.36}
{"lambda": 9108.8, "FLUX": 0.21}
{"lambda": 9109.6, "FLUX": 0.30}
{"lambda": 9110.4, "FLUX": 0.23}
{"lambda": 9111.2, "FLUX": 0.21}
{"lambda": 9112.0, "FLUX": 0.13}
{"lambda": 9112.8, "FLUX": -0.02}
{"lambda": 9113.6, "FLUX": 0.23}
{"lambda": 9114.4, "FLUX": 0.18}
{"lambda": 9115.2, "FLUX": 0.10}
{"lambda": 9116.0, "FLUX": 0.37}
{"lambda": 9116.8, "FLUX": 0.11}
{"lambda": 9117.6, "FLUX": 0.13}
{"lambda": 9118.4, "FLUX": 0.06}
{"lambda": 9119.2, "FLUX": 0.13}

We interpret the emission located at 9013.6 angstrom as [O III] 5007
